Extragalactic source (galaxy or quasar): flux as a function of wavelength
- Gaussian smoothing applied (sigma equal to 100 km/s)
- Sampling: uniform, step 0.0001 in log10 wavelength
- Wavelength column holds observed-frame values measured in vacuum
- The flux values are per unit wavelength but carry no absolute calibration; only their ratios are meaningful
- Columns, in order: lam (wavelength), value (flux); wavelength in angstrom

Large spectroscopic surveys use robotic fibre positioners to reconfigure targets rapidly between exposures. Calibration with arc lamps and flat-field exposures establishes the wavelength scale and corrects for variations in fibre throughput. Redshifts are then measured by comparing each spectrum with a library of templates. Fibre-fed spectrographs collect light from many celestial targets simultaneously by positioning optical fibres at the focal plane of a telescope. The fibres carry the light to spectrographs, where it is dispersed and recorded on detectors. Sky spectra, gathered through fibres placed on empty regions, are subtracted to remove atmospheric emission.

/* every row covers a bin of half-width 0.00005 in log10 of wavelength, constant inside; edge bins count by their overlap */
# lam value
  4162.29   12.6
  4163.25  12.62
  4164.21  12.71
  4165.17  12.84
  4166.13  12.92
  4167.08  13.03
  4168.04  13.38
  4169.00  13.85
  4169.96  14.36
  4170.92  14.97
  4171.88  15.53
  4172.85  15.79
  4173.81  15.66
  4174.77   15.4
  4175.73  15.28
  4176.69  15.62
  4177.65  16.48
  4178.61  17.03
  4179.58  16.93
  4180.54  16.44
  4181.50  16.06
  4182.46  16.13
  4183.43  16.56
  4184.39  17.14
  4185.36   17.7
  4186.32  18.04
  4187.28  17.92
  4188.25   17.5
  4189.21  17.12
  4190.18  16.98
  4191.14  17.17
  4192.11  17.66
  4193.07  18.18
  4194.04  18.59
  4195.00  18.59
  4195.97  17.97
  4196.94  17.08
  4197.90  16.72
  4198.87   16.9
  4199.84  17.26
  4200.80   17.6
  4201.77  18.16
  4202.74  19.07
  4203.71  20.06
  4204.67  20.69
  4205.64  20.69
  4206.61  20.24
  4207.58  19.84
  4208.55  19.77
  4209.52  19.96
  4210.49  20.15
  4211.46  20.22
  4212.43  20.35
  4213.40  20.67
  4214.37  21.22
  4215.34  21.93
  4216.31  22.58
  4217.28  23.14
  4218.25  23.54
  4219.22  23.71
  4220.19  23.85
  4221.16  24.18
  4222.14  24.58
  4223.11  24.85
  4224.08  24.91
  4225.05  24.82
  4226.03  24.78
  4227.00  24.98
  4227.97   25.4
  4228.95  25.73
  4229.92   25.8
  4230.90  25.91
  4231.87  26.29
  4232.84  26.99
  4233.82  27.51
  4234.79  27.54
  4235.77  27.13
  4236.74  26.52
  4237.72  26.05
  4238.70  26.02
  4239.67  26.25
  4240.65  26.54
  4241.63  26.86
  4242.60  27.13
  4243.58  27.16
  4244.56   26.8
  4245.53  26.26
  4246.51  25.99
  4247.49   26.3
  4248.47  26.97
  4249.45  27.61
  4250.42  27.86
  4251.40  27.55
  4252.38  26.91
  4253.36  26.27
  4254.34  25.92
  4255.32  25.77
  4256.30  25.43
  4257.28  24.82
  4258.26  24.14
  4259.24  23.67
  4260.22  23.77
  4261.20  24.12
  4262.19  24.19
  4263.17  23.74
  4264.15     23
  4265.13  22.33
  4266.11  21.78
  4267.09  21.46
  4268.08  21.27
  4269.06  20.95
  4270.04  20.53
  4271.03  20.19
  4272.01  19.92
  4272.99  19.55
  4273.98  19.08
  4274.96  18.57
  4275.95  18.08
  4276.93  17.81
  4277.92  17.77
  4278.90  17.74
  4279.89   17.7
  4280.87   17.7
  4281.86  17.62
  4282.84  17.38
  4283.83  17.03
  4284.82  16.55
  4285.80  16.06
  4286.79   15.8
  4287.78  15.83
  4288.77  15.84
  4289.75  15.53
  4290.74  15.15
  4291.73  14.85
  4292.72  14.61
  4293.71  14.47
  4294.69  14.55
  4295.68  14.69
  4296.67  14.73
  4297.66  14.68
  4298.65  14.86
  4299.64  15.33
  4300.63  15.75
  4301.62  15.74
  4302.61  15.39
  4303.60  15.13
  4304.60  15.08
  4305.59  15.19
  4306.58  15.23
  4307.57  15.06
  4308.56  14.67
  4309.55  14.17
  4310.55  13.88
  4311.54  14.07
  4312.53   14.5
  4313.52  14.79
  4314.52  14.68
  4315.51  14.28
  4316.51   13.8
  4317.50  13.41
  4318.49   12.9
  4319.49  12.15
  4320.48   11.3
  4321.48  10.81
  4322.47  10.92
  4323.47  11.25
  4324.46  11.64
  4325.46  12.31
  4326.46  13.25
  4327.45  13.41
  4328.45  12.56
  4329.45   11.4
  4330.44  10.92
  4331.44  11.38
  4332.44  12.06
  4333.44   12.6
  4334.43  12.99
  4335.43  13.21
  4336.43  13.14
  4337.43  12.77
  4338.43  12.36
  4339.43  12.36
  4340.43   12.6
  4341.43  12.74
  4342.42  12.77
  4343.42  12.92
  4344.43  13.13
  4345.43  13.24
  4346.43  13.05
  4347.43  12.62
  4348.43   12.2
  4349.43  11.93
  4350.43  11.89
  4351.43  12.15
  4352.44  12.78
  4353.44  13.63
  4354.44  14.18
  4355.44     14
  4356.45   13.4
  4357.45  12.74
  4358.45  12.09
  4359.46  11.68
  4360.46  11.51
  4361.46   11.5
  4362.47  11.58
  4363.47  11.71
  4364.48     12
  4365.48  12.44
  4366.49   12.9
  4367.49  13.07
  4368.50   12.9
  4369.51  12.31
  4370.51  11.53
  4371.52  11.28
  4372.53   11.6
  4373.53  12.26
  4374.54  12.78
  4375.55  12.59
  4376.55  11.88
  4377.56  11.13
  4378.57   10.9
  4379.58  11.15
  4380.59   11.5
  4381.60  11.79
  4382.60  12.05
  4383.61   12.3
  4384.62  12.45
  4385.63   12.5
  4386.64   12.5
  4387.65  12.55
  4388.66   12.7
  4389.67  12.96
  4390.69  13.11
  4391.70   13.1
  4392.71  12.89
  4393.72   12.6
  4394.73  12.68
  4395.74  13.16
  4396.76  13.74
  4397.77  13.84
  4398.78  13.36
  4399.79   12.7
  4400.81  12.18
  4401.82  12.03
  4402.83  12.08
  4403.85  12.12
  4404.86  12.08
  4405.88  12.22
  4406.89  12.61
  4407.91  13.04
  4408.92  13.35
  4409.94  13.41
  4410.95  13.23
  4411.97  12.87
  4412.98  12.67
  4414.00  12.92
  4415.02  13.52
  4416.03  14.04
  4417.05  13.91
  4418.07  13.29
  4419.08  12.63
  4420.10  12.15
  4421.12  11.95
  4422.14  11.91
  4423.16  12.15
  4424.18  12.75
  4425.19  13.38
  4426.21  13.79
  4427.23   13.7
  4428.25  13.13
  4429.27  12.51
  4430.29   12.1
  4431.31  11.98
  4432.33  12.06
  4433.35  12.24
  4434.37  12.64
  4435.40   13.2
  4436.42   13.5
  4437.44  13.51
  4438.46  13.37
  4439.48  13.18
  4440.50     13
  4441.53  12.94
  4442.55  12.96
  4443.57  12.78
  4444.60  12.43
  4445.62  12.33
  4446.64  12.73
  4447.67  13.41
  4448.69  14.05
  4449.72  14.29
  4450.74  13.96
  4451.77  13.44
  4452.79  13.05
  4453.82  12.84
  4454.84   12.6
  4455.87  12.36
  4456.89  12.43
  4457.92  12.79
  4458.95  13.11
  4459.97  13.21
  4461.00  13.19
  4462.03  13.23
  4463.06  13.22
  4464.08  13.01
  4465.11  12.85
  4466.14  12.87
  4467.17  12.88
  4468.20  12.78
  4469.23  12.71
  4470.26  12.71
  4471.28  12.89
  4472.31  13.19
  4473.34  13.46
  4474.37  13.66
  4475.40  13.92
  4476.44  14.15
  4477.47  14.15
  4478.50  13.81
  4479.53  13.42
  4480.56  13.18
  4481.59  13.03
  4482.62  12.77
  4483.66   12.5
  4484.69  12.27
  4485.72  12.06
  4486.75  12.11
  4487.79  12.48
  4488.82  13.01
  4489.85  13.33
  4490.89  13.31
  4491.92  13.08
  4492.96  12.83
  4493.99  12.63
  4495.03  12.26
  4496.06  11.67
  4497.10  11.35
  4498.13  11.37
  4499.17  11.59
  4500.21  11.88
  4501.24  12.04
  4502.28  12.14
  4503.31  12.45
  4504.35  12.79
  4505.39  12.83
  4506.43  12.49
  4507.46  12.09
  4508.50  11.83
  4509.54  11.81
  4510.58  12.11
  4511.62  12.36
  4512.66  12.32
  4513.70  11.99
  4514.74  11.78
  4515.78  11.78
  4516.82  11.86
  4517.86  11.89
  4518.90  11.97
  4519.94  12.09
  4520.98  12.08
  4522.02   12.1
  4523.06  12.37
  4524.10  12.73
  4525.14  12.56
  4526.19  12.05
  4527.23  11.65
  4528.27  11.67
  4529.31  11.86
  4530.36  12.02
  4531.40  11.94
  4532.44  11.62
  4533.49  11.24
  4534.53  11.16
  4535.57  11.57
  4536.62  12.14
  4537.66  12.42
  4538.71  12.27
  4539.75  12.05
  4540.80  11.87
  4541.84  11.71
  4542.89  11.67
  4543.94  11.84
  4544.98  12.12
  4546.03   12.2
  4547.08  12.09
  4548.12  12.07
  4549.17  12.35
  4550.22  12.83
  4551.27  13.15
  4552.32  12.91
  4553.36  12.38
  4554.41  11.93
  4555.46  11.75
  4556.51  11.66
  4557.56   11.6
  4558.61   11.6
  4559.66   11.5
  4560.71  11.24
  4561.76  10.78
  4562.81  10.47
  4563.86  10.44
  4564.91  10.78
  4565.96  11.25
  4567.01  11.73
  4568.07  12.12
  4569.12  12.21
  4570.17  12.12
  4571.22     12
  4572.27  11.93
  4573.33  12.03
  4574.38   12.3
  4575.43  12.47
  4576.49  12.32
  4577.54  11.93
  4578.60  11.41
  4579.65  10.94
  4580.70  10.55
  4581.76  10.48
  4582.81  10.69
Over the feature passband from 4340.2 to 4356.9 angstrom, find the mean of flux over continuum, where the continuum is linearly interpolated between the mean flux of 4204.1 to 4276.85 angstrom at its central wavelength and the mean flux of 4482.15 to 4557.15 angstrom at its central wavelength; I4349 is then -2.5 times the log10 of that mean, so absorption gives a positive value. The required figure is 0.44 mag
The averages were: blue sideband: 23.8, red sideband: 12.2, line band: 12.9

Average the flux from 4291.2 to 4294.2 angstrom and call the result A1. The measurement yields 14.6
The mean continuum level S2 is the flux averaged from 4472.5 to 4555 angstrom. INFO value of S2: 12.3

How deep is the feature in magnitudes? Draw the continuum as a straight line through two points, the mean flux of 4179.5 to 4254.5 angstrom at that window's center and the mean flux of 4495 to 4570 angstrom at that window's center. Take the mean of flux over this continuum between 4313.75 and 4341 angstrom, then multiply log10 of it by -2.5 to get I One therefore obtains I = 0.44 mag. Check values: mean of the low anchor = 22.3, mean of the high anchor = 11.9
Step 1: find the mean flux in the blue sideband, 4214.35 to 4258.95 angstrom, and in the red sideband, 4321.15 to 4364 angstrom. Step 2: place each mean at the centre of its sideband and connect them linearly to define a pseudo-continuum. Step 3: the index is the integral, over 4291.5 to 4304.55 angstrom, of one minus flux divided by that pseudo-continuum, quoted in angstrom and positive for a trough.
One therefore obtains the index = 2.2 angstrom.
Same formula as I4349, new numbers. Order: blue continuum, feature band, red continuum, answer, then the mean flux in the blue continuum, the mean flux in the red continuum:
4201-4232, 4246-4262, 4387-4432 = -0.24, 22.5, 12.8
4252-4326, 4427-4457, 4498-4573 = 0.08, 17.4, 11.9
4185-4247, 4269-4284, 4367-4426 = 0.03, 22.2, 12.6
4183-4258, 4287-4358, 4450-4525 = 0.36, 22.7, 12.6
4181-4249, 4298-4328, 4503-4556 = 0.34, 22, 12.1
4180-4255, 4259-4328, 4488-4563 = 0.21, 22.4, 12.1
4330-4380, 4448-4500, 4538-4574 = -0.08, 12.4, 11.8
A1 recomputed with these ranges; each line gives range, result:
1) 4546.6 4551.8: 12.5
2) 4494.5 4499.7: 11.6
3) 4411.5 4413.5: 12.8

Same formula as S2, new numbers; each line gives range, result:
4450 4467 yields 13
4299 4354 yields 13.2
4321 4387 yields 12.3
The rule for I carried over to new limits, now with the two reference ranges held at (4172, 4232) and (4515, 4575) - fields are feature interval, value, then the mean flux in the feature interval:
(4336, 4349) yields 0.284 mag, 12.8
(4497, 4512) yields 0.064 mag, 12.1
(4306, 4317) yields 0.193 mag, 14.5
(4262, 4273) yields -0.180 mag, 21.6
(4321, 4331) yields 0.389 mag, 11.8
